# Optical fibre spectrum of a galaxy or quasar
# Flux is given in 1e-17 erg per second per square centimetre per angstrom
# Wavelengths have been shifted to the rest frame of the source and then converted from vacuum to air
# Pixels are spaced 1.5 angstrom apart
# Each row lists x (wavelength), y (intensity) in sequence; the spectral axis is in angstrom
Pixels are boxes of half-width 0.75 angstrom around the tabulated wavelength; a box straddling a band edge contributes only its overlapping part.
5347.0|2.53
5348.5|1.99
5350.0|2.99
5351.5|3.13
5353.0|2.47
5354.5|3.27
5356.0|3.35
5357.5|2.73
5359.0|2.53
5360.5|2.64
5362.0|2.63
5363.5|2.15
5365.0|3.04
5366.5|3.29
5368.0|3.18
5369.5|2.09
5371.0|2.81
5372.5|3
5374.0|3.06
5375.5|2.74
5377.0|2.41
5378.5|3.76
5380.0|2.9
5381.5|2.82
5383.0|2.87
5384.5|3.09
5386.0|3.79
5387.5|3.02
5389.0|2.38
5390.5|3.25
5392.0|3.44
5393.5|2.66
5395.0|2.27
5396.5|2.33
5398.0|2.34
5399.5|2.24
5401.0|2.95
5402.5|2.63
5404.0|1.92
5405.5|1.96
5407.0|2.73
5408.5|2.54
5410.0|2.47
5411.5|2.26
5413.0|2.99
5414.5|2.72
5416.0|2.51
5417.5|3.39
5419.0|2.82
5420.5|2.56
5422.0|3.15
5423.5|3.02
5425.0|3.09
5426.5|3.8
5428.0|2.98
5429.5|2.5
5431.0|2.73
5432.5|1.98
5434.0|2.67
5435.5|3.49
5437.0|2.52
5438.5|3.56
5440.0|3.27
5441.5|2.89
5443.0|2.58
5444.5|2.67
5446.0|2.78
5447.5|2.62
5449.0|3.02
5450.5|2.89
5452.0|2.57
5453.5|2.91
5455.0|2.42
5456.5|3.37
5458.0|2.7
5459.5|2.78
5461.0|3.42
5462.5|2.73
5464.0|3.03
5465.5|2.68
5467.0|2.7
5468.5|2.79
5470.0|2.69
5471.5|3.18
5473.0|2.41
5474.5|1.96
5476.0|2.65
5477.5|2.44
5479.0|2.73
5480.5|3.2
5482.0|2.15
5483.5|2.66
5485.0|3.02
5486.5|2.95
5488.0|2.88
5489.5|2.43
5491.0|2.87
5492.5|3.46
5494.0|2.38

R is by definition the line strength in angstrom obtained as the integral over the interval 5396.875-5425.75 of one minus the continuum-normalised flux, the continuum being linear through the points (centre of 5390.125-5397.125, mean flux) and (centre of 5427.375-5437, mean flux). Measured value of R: 1.04 angstrom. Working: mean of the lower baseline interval 2.77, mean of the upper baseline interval 2.71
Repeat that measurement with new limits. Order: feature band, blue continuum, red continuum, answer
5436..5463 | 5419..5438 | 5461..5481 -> -0.7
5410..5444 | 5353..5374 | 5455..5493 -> -0.9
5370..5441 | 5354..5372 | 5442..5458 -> -0.5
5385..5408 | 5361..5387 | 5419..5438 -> 1.9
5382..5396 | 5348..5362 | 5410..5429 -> -0.5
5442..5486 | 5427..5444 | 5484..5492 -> 1.4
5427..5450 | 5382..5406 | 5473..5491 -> -1.3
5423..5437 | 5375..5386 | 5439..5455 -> -0.2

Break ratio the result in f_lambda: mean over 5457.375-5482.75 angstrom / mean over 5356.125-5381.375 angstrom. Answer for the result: 1.0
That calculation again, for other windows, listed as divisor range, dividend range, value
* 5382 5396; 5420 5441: 1.00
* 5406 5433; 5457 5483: 0.98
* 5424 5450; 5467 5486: 0.92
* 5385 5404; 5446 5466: 1.04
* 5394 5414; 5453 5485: 1.13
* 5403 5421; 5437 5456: 1.10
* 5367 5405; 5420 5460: 1.03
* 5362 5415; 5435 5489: 1.02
